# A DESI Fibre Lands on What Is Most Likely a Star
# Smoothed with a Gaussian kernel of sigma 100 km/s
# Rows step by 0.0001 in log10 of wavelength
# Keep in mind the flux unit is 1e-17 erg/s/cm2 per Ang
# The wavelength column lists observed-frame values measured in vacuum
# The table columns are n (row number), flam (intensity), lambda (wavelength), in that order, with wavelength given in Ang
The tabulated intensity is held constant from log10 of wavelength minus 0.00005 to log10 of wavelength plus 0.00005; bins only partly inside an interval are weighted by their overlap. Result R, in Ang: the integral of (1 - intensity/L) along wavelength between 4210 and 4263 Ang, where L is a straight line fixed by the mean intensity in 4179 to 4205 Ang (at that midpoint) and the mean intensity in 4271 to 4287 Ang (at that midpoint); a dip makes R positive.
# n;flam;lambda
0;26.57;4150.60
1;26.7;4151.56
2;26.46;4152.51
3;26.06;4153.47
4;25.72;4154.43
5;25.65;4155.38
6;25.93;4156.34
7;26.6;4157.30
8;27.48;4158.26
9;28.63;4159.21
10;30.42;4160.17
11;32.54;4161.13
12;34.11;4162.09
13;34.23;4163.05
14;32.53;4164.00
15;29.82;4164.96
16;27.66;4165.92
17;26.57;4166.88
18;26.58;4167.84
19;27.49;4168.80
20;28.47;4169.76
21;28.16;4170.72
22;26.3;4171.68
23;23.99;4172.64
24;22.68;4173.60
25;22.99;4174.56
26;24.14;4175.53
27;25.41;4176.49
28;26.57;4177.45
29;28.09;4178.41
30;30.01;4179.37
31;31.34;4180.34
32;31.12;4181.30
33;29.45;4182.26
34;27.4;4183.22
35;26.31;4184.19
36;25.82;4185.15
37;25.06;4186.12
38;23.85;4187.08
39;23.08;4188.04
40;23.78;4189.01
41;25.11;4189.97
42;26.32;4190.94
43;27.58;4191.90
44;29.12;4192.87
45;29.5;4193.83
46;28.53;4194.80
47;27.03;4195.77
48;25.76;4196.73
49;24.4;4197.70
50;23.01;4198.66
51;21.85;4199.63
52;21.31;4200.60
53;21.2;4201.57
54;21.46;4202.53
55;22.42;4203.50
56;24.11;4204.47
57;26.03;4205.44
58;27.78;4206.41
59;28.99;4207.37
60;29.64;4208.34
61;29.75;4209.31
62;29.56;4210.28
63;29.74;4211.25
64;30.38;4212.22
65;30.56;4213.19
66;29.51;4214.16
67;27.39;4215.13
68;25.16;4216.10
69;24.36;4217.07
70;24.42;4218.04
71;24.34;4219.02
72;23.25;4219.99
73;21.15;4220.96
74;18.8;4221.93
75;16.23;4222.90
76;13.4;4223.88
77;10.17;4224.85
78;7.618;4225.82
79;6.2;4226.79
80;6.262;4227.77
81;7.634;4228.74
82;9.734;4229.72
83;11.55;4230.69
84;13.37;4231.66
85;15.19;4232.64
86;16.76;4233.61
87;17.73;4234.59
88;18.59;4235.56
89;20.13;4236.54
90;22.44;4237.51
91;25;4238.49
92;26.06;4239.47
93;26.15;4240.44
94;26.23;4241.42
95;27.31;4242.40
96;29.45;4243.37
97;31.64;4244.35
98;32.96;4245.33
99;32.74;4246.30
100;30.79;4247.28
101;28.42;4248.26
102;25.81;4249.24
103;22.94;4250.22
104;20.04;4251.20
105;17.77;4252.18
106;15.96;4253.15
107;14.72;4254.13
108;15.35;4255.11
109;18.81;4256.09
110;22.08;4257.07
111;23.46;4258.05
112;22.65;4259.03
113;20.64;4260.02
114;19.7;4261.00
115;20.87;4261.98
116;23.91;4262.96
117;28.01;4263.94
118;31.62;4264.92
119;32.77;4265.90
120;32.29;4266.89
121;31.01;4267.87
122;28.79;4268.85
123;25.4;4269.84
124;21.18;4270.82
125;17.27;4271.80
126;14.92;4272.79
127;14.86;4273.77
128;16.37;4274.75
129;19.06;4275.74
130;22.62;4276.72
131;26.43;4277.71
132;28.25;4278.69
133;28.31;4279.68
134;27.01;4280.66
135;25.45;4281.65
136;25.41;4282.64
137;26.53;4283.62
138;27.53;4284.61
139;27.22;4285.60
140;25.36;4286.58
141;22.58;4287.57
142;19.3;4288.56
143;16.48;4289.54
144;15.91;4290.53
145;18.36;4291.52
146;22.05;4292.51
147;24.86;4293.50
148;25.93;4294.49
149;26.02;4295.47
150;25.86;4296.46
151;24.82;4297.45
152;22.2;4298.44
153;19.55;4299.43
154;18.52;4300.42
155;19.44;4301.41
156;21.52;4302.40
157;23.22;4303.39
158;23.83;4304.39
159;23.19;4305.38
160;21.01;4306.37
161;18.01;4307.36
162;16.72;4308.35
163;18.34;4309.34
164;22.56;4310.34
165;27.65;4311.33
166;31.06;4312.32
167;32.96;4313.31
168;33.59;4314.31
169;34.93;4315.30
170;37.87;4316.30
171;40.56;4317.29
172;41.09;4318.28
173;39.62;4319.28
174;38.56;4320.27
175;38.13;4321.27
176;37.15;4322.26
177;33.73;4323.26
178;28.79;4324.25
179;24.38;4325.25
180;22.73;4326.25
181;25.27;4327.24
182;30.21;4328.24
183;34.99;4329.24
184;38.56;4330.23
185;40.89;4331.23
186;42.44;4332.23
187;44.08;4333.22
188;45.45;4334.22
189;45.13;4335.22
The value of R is 6.9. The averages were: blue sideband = 25.7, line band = 21.3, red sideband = 23.2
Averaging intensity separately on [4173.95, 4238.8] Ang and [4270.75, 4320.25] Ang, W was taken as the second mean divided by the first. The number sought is 1.1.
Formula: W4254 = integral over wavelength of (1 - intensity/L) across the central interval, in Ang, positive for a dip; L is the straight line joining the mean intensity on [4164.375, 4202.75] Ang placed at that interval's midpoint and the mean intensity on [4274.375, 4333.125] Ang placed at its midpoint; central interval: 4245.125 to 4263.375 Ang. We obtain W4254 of 2.9 Ang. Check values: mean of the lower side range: 26.2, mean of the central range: 22.4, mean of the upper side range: 27.1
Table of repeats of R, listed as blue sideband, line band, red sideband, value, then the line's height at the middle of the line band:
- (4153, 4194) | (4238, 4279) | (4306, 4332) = 7.7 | 29.7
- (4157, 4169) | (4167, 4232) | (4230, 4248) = 7.6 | 26.7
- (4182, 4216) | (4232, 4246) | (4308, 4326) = 2.1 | 28.3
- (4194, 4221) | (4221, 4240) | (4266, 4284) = 7.7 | 25.3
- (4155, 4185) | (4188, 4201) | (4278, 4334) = 1.1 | 28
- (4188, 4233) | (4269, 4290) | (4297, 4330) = 2.7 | 26.2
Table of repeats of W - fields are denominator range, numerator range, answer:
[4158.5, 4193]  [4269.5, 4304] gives 0.81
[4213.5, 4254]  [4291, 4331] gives 1.34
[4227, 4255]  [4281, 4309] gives 1.07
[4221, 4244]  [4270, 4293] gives 1.29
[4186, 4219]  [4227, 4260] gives 0.80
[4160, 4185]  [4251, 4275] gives 0.78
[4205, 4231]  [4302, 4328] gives 1.38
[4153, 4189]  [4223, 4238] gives 0.48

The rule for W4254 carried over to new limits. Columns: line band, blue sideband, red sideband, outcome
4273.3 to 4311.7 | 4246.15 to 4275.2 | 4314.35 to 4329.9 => 8.0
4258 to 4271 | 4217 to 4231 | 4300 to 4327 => -3.1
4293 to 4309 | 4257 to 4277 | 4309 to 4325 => 4.3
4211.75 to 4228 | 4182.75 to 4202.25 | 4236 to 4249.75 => 3.8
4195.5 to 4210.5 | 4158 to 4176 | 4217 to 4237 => -3.5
